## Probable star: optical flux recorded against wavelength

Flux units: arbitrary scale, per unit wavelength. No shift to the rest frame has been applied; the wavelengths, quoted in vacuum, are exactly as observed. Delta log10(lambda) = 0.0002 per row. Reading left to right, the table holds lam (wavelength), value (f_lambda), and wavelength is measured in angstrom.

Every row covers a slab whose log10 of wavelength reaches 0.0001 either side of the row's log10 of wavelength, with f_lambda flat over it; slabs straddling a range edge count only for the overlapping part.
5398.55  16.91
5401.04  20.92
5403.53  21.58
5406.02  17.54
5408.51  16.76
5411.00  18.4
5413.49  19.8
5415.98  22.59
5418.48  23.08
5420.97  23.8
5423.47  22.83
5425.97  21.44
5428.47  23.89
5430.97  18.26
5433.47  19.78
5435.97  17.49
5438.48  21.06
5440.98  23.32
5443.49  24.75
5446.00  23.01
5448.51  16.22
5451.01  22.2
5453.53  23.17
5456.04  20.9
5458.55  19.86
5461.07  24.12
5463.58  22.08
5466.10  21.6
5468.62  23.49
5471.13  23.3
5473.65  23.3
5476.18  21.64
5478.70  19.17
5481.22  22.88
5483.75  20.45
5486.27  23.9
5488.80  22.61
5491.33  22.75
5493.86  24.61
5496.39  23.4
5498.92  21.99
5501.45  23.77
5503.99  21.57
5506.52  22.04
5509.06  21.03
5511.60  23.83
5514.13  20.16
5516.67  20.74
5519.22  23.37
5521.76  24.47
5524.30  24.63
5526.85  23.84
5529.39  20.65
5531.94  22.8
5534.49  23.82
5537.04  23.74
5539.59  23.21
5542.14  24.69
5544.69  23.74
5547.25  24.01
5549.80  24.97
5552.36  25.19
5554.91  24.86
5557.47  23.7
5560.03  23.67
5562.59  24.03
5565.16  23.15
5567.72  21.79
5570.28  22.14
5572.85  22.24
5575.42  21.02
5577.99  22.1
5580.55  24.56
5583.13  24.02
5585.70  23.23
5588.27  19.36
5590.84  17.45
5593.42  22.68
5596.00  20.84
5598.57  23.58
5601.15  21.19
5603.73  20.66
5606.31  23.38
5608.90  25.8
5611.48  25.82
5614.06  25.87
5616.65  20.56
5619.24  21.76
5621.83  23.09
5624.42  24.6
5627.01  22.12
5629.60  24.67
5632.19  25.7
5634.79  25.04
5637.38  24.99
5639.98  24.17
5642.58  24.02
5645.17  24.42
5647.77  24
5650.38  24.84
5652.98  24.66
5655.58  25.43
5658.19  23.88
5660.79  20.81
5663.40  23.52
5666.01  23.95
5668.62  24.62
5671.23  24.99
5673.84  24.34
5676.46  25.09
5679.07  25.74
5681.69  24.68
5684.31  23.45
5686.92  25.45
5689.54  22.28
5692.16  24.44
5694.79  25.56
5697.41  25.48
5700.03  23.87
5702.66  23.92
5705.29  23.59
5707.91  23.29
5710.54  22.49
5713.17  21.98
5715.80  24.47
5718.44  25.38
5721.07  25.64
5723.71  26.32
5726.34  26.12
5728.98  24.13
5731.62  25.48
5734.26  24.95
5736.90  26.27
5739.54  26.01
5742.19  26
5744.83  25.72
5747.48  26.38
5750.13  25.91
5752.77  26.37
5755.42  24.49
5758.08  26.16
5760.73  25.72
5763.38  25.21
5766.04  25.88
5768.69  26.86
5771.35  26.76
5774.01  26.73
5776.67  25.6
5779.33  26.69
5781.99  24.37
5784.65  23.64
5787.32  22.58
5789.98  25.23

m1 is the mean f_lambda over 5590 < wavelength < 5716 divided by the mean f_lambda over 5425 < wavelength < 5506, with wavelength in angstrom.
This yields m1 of 1.08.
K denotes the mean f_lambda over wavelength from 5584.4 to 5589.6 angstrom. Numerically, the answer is 21.3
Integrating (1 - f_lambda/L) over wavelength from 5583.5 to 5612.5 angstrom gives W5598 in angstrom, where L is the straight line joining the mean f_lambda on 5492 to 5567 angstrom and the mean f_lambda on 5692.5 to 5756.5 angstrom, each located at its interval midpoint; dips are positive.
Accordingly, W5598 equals 2.04 angstrom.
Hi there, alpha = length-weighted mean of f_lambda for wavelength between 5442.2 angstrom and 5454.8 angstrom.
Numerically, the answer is 21.9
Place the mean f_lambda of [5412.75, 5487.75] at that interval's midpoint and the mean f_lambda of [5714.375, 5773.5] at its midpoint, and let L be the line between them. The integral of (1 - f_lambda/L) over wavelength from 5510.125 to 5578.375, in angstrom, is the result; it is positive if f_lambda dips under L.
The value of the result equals -0.5 angstrom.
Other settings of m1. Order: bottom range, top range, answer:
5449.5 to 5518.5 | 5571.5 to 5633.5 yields 1.02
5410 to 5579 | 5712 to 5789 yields 1.13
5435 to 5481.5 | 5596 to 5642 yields 1.09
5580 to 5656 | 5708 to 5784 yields 1.09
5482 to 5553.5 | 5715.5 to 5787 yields 1.11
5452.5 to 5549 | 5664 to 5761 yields 1.10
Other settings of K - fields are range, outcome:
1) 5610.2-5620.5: 23.5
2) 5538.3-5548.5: 23.9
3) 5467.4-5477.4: 22.9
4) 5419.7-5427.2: 22.7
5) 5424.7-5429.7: 22.6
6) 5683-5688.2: 24.5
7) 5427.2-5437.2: 19.9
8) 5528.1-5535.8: 22.4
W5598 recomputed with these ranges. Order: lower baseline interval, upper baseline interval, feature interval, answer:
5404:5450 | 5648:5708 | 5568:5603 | 1.7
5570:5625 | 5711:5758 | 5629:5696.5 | -1.6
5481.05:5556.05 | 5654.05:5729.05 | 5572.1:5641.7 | 2.2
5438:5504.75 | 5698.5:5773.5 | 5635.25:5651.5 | -0.2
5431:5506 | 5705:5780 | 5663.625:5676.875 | 0.0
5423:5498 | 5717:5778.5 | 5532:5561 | -1.3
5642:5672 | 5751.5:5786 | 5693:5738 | 0.6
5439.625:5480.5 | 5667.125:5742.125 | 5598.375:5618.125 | 0.2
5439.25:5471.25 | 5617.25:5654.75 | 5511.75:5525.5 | 0.0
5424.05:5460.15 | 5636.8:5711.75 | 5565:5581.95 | 0.4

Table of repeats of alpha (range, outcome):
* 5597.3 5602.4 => 22.4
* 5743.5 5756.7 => 25.8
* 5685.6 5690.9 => 23.9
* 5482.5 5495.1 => 22.9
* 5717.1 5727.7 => 25.8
